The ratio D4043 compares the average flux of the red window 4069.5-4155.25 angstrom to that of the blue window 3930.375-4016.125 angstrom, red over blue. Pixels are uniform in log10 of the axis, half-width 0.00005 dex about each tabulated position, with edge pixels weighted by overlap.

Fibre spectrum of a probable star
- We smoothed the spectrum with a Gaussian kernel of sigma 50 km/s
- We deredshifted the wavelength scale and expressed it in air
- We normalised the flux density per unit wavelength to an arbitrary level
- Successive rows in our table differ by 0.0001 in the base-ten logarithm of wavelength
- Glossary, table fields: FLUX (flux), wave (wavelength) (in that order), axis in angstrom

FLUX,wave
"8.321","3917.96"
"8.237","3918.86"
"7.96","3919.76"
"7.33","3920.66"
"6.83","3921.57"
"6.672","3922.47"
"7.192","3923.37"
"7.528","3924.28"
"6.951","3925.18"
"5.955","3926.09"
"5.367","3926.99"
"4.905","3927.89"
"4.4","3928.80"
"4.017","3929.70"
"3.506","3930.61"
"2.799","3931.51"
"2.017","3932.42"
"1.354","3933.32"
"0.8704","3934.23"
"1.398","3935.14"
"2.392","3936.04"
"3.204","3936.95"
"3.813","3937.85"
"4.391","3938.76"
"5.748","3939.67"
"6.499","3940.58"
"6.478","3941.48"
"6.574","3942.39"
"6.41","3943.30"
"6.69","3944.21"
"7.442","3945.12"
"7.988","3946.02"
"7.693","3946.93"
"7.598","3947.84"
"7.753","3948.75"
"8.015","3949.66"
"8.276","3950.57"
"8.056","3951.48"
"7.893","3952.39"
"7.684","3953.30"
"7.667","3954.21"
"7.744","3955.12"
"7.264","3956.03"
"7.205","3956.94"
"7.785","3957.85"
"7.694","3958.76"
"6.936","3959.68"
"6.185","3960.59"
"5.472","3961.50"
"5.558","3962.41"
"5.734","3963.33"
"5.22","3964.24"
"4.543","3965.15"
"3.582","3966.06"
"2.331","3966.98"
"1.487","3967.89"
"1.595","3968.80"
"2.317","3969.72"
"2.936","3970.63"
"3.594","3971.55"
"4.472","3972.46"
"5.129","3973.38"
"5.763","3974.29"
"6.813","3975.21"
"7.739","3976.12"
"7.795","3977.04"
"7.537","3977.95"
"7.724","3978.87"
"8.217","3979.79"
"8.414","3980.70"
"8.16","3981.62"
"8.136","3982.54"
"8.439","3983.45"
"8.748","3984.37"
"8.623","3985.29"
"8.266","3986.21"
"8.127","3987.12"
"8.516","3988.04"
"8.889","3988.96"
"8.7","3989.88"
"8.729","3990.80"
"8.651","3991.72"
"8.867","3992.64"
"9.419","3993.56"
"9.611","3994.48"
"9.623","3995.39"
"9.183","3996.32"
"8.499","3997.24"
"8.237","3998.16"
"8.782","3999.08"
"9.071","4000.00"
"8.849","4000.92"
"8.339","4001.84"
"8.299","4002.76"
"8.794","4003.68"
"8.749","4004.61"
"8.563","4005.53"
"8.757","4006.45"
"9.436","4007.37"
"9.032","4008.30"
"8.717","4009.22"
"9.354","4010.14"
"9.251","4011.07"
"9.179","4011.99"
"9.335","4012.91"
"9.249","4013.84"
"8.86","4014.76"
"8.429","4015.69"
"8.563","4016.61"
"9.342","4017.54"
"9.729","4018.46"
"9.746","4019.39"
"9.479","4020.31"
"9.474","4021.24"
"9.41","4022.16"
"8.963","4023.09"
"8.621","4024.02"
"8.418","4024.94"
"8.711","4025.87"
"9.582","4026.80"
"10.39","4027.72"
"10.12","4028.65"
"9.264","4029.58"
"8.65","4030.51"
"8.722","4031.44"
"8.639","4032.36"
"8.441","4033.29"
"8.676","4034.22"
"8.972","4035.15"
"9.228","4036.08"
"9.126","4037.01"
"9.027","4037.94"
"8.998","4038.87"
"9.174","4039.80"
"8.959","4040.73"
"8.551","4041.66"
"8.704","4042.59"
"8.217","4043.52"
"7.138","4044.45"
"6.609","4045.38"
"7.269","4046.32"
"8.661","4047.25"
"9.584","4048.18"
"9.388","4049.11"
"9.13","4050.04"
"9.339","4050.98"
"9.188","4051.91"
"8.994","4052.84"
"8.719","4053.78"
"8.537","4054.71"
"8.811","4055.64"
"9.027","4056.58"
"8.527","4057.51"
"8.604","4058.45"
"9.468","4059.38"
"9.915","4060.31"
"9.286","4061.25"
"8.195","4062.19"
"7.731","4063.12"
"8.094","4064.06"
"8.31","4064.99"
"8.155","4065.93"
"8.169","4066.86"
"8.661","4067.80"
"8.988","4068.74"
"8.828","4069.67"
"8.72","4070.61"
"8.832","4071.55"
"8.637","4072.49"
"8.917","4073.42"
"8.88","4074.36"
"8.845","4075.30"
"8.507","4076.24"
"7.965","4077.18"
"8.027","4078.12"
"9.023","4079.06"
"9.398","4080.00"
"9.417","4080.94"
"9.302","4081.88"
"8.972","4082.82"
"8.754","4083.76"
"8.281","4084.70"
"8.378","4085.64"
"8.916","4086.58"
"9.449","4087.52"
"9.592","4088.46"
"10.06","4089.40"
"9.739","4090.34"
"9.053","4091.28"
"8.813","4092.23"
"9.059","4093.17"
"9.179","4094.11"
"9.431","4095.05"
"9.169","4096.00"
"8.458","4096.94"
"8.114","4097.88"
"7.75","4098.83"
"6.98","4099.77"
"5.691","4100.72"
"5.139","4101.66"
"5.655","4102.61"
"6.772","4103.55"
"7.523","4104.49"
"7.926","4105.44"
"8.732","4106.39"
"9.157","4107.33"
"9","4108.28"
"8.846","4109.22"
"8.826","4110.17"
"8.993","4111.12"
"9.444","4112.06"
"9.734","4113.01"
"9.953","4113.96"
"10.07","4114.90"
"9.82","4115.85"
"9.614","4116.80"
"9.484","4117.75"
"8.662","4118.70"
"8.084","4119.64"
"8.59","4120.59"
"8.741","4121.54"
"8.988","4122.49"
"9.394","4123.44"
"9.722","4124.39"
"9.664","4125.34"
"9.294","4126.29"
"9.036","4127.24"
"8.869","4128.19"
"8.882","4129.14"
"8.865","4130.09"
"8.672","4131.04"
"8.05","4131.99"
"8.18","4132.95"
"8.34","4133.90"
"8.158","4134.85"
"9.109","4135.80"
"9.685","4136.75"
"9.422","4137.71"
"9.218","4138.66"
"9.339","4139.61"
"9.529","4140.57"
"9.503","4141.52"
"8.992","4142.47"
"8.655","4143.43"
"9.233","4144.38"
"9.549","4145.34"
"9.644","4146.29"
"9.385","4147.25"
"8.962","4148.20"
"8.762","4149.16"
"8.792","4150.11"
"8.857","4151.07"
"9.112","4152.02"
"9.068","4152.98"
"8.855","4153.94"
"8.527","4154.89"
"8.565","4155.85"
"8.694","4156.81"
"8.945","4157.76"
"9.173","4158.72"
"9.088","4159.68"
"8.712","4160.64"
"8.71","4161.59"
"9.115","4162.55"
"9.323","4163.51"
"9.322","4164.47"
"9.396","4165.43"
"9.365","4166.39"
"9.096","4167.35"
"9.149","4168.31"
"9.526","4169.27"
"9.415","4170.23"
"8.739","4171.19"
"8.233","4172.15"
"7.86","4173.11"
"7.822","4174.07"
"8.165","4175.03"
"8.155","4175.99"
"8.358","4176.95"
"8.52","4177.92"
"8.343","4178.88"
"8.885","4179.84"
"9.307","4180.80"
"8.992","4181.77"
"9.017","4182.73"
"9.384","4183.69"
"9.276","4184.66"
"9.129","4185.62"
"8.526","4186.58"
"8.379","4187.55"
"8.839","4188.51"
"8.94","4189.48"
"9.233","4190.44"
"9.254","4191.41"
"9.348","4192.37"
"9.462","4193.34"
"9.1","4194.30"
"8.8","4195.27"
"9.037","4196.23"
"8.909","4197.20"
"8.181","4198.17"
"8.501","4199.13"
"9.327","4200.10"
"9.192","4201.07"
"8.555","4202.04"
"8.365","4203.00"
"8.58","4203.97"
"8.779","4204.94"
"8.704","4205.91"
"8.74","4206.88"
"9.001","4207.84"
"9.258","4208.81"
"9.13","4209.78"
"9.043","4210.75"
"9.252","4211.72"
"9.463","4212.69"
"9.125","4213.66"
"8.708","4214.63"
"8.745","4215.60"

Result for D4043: 1.27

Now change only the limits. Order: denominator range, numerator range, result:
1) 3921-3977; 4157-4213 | 1.61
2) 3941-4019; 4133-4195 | 1.19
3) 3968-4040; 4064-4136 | 1.04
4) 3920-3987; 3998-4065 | 1.49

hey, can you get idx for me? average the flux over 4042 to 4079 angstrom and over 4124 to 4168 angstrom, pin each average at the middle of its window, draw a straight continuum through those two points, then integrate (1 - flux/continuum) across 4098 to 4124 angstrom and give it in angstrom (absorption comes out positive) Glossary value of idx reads 1.3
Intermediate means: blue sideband 8.61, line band 8.43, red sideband 9.03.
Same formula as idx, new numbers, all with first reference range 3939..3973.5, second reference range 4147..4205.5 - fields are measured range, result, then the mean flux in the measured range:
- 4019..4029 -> -3.5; 9.35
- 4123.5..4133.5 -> -0.8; 8.94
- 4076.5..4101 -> -3.2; 8.75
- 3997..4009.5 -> -3.9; 8.73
